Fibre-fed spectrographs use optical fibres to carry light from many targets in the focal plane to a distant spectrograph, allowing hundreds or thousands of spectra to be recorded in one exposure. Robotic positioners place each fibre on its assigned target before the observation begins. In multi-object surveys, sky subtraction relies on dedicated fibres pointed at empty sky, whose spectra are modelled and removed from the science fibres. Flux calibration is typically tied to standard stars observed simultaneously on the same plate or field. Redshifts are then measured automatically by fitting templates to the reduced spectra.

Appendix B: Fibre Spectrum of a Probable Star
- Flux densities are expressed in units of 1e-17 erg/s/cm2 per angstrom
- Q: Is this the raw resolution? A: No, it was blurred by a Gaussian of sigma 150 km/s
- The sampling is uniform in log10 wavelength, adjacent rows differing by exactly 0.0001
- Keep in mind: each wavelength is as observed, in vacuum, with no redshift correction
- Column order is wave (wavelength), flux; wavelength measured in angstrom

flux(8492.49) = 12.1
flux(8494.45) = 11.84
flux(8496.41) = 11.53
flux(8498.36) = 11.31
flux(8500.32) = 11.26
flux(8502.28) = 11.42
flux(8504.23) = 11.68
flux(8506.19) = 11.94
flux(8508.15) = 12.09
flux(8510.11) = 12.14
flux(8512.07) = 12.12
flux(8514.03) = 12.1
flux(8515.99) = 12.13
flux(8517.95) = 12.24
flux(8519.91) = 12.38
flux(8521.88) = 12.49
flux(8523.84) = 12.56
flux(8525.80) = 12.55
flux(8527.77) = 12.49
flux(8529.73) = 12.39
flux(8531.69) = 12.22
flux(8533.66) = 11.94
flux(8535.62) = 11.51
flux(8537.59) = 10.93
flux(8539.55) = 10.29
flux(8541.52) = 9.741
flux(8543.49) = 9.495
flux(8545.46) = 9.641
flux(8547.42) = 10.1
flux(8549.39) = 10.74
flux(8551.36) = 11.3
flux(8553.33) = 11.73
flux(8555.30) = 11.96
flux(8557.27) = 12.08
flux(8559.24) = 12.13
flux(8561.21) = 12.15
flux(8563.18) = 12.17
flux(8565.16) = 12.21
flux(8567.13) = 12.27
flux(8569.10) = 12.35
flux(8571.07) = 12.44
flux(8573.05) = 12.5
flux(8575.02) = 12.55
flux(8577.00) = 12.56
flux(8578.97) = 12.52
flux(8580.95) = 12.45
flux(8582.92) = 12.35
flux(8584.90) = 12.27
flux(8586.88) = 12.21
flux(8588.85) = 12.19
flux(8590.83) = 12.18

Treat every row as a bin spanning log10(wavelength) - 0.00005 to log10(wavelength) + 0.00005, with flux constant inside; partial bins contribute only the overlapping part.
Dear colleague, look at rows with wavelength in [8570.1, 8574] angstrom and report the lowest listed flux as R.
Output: 12.44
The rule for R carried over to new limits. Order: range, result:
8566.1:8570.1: 12.27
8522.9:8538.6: 10.93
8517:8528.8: 12.24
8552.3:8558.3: 11.73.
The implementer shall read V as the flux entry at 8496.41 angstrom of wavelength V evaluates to 11.53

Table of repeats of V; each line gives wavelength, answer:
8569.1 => 12.35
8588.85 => 12.19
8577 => 12.56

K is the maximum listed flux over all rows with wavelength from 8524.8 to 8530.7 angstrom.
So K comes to 12.55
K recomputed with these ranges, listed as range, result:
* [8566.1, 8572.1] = 12.44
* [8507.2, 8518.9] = 12.24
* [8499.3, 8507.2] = 11.94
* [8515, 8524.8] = 12.56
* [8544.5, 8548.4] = 10.1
